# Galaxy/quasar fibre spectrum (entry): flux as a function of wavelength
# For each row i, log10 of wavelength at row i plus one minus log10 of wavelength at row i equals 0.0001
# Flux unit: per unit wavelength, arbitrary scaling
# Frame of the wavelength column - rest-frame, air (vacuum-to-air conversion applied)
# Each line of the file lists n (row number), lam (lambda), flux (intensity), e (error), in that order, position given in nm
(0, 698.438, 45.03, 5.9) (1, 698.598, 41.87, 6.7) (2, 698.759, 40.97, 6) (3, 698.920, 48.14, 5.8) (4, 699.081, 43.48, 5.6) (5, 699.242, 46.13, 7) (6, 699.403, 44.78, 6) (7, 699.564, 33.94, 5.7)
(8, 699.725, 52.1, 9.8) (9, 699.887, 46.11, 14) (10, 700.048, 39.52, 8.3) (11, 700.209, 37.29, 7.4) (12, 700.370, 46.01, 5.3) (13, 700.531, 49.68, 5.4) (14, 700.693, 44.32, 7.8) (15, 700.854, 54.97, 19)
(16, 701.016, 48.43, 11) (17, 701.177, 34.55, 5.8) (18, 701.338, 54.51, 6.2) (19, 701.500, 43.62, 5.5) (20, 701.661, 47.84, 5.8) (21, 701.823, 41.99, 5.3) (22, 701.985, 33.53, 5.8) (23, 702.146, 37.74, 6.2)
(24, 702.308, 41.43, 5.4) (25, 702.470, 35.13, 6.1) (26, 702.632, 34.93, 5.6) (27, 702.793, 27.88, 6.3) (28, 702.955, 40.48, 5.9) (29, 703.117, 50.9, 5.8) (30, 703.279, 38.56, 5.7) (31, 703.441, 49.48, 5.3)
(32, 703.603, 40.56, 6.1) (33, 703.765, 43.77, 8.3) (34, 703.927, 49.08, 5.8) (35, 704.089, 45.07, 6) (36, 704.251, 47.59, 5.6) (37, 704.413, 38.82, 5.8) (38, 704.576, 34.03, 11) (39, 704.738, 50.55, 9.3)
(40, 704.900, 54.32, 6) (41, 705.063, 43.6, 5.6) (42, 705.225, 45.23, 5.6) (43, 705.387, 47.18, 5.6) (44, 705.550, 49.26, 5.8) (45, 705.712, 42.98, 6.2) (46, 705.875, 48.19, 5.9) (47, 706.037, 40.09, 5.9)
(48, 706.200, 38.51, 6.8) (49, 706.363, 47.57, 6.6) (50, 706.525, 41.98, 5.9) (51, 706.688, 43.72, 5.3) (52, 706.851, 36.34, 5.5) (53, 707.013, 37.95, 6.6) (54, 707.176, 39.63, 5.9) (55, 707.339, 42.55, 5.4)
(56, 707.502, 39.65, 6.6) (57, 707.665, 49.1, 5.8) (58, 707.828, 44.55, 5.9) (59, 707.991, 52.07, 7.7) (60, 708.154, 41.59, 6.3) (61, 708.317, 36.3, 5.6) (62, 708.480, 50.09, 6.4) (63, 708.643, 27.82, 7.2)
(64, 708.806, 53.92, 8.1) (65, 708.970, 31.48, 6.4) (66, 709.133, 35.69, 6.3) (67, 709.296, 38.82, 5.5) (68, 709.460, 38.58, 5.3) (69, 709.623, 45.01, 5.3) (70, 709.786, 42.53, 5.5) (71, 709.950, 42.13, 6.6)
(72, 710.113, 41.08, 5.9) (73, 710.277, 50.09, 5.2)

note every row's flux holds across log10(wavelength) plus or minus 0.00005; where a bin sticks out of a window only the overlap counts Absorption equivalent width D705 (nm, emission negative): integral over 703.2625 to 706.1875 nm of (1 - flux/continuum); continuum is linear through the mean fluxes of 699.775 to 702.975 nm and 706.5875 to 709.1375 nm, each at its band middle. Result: -0.21 nm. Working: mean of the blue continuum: 42.1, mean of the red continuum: 41.6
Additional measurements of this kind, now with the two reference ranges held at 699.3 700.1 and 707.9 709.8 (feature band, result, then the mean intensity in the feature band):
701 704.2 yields 0.062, 41.9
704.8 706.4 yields -0.142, 45.7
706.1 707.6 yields 0.025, 40.9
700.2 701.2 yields -0.069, 46.2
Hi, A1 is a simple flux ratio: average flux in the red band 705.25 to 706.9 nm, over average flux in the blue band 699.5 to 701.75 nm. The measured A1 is 0.97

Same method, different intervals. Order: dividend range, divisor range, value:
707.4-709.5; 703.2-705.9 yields 0.92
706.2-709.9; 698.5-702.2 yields 0.94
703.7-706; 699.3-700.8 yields 1.04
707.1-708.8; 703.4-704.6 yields 0.98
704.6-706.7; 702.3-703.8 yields 1.13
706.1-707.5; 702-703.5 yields 1.04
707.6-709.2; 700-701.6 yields 0.93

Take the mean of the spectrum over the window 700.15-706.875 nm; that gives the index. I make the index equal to 43.5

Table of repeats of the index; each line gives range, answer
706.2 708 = 42.6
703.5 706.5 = 44.8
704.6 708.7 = 43.6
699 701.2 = 44.6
